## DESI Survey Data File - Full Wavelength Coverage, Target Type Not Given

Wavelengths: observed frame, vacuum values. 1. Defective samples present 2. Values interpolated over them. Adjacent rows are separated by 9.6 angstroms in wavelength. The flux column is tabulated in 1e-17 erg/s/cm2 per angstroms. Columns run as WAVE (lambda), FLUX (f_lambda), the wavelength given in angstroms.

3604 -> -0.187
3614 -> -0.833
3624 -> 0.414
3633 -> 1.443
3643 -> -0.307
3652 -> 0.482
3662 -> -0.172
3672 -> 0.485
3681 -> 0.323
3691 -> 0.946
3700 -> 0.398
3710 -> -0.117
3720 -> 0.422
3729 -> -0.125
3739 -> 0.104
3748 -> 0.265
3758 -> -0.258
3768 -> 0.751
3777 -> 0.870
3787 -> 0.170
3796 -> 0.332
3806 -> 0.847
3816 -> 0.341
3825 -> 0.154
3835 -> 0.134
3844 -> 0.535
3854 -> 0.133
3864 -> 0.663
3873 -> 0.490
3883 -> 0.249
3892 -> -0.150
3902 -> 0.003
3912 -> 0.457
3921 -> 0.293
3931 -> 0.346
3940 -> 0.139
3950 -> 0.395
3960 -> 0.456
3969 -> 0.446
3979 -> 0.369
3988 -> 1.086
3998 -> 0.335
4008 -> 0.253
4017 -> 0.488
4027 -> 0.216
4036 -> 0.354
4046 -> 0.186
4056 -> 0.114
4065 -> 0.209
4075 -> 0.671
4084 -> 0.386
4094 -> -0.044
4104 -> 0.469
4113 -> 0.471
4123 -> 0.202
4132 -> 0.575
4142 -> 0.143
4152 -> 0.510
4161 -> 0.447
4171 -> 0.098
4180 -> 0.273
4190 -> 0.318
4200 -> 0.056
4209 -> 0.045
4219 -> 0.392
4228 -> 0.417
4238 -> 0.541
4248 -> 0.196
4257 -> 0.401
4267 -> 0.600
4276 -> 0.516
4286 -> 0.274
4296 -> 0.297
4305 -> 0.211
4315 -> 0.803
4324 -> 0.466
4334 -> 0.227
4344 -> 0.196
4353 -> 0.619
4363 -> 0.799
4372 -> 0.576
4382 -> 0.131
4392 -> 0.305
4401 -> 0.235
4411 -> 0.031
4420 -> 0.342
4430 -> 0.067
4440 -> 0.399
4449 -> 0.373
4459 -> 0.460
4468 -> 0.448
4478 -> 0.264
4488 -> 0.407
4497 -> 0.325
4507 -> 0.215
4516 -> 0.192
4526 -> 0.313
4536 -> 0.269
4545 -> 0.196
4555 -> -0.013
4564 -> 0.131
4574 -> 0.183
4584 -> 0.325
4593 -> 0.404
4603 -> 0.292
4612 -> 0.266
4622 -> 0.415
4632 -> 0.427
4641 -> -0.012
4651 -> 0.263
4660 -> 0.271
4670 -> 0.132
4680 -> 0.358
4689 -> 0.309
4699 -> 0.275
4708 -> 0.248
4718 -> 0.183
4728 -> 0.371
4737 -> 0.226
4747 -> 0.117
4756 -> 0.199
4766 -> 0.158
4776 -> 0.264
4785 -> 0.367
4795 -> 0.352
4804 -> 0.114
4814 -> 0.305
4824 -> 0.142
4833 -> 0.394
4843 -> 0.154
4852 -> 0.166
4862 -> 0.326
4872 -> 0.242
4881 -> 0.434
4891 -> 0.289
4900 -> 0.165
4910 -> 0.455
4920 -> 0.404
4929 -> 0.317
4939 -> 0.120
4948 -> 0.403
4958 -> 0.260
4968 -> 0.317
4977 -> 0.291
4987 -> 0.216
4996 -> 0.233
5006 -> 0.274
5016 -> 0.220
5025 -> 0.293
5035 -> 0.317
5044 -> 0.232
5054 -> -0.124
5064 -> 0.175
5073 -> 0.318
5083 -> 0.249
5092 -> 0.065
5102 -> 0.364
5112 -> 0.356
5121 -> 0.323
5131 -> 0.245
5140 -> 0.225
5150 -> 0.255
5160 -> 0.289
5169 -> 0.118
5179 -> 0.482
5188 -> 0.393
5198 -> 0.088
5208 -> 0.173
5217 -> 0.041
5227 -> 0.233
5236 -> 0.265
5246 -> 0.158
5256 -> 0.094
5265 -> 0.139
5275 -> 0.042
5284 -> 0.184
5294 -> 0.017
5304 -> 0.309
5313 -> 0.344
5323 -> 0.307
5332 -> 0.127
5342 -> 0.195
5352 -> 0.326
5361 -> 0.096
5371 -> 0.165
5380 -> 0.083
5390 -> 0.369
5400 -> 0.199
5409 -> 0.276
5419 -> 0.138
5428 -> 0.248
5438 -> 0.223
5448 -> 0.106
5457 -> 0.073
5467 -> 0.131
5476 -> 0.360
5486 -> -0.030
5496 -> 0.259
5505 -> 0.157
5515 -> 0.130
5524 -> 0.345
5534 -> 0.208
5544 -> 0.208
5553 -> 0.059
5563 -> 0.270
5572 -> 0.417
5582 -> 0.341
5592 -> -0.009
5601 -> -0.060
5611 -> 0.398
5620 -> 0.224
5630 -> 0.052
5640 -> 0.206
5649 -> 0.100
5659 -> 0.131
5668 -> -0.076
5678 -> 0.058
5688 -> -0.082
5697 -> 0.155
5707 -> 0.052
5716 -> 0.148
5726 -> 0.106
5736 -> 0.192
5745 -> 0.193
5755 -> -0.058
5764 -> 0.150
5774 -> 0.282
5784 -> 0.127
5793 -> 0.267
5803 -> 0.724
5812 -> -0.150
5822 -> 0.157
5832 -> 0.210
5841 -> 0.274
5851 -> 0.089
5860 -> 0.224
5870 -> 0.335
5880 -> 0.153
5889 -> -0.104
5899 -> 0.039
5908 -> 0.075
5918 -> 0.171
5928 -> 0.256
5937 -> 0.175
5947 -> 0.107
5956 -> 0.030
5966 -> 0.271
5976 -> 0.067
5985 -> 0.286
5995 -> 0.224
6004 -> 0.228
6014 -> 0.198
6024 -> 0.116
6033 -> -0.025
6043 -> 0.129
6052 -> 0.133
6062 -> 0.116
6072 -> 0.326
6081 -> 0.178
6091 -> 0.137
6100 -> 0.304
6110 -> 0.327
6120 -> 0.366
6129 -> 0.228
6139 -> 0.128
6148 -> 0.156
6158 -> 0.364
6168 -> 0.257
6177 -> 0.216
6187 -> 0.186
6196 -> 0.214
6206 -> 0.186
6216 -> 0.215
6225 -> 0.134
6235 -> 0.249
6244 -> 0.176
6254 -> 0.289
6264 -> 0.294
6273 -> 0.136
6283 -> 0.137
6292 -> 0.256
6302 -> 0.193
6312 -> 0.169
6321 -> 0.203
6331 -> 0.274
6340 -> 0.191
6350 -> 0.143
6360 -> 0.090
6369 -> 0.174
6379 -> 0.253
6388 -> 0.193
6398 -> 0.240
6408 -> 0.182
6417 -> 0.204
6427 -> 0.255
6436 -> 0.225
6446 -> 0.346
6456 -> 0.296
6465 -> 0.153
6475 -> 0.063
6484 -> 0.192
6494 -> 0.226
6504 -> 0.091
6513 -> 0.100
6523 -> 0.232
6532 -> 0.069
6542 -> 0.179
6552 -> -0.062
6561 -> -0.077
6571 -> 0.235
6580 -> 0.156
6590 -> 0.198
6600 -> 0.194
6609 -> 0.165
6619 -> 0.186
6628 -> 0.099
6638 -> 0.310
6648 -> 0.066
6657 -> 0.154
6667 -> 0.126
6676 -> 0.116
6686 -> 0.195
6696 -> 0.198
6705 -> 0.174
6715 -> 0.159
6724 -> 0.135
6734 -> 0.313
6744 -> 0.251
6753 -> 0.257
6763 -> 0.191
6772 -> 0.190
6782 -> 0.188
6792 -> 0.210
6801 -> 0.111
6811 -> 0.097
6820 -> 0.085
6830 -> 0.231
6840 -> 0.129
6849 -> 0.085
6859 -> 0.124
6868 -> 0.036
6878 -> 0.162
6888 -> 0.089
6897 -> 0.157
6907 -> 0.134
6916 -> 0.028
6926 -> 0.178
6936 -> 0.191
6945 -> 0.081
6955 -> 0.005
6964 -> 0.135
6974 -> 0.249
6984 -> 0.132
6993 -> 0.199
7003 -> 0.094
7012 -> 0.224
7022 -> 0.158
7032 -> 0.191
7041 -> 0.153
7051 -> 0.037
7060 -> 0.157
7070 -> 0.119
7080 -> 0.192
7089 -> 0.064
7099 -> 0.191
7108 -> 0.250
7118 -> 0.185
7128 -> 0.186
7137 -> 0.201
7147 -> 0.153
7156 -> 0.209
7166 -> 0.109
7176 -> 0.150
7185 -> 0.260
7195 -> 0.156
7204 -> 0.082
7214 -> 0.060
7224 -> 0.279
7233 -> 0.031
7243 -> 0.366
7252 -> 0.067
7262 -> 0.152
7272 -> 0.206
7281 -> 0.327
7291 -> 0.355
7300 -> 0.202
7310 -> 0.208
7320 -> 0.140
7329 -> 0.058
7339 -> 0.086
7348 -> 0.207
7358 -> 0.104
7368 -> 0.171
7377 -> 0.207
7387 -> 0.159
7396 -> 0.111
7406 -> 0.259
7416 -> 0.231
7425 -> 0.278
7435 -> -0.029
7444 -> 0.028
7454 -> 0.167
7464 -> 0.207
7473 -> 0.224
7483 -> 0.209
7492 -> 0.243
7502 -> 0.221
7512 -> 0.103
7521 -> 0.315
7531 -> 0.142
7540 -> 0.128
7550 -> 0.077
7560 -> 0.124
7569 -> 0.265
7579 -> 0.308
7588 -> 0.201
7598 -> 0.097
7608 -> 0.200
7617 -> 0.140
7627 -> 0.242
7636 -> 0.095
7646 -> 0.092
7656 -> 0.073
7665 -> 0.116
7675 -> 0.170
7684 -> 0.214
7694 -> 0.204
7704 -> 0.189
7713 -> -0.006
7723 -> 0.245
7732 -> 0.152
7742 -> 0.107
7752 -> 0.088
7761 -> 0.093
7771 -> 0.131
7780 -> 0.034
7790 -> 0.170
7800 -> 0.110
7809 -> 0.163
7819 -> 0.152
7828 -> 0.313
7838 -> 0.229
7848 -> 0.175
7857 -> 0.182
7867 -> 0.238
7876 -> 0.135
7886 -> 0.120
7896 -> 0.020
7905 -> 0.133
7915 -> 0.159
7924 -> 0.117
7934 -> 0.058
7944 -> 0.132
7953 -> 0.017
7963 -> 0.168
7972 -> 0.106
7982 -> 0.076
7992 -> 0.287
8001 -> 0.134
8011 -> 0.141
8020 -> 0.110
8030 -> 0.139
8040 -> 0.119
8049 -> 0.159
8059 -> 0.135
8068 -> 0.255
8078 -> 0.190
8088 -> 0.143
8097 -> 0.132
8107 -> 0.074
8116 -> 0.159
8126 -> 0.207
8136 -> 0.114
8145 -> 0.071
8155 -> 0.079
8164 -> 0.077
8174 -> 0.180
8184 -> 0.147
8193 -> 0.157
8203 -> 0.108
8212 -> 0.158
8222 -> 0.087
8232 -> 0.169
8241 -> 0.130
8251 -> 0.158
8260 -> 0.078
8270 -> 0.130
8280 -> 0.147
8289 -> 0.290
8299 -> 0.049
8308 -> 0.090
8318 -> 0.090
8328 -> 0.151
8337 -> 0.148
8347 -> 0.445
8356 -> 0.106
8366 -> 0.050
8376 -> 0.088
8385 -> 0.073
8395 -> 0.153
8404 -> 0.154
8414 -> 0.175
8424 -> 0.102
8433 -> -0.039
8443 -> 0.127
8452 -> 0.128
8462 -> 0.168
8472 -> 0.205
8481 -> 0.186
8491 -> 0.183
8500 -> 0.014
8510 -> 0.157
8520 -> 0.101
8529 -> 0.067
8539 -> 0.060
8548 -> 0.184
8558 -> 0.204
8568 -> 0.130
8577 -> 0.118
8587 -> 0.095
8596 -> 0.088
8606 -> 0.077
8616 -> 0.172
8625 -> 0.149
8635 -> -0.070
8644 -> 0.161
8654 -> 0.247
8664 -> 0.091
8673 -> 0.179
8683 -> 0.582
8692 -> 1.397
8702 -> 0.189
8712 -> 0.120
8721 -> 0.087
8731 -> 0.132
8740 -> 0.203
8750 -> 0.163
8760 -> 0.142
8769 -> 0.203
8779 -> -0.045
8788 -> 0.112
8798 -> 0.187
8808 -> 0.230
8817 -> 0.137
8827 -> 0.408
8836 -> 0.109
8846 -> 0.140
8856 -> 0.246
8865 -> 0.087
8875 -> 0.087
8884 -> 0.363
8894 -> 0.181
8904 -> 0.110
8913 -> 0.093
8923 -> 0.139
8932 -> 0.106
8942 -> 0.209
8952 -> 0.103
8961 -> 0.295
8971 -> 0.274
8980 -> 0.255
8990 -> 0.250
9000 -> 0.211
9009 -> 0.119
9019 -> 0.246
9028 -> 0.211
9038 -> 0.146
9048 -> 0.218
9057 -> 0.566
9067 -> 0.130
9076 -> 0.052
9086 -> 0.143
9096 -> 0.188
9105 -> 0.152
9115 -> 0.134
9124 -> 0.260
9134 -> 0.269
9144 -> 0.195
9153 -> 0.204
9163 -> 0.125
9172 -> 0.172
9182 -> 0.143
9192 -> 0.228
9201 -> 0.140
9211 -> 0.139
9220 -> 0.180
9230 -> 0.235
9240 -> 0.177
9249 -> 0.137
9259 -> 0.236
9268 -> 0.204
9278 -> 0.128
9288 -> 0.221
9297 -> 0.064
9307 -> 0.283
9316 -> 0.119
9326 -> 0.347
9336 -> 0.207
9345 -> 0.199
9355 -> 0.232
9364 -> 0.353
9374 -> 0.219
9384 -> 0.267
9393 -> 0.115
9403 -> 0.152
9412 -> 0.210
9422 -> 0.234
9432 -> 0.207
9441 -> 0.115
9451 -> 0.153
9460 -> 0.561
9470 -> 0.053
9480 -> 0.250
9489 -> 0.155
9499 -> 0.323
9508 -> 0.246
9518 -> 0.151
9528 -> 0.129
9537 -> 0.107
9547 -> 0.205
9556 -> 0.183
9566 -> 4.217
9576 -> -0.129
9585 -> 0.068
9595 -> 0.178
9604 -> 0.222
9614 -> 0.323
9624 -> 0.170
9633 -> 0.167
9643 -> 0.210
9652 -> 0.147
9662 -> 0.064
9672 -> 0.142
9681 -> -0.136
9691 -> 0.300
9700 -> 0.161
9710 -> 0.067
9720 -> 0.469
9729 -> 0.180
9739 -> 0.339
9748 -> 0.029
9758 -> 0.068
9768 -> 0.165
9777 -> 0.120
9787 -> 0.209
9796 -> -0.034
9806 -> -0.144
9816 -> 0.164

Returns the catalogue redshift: 1.33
